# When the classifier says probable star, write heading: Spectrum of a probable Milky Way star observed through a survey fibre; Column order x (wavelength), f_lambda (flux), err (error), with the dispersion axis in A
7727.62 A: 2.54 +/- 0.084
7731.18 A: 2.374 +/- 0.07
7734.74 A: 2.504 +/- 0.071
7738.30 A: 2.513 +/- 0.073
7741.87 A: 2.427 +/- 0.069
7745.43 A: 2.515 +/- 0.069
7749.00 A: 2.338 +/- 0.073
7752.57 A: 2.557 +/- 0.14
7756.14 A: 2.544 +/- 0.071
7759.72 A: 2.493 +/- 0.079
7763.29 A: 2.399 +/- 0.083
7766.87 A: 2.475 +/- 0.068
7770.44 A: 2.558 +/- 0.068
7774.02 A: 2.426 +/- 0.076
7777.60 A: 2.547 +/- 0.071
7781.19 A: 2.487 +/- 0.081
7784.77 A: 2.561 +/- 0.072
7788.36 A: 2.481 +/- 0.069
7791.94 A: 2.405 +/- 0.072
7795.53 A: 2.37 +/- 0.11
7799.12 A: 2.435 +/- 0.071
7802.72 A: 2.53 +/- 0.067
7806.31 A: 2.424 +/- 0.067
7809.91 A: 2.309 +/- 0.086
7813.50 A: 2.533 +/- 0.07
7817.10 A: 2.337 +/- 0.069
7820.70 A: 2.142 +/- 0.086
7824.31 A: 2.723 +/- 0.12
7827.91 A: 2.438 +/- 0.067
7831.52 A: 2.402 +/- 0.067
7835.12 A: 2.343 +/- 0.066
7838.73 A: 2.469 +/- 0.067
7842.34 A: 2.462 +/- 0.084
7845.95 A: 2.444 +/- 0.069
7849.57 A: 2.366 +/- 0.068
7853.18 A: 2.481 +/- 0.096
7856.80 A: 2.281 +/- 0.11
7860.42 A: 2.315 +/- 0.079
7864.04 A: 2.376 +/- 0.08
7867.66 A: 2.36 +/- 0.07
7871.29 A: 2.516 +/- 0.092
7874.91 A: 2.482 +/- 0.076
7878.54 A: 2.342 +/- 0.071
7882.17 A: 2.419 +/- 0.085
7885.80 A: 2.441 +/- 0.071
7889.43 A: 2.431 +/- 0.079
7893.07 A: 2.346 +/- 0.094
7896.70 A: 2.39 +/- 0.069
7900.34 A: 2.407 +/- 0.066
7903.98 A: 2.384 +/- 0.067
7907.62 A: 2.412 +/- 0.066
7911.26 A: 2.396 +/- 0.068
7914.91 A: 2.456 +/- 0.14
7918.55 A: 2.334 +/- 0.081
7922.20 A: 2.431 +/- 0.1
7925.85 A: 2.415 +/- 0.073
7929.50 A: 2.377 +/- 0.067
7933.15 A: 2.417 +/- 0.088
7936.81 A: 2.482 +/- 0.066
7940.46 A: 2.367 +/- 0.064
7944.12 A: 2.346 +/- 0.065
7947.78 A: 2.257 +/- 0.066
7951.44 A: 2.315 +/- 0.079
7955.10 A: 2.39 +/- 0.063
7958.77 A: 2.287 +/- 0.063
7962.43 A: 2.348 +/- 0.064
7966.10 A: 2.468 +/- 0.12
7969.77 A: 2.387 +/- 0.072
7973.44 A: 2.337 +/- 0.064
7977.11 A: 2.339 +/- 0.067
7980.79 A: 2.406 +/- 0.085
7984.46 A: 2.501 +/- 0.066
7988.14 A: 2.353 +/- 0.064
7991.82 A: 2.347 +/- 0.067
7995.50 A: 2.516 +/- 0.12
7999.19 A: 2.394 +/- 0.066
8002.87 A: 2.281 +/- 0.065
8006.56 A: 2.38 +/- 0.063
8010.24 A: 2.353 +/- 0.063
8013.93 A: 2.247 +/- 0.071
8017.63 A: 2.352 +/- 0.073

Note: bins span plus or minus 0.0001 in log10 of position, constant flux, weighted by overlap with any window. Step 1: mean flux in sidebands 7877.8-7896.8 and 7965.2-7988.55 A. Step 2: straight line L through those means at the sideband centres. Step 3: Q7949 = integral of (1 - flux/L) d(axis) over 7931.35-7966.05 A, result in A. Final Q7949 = 0.53 A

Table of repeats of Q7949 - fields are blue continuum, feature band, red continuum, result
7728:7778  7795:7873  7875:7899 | 0.60 A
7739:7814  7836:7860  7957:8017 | 0.26 A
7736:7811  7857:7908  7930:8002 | 0.44 A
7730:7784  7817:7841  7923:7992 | 0.29 A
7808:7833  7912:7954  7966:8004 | 0.29 A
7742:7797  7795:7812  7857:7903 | 0.23 A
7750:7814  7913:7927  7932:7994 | -0.07 A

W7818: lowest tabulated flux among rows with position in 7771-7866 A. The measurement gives 2.142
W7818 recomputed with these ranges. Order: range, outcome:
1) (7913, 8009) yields 2.257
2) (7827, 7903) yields 2.281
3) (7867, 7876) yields 2.36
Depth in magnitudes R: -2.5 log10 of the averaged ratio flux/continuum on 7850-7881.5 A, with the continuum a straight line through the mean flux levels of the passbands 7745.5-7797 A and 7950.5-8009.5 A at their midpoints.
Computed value 0.02 mag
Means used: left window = 2.48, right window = 2.38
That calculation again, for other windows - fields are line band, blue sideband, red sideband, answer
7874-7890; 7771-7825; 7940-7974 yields -0.011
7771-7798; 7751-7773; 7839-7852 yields 0.005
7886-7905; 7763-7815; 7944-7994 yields 0.004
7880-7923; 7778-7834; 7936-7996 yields -0.001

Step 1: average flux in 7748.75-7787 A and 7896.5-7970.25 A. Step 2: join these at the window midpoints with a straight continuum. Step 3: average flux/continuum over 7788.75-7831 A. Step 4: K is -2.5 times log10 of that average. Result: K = 0.02 mag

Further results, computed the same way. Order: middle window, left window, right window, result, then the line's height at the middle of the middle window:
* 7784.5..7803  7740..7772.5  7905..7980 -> 0.00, 2.46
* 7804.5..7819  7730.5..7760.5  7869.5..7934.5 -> 0.02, 2.45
